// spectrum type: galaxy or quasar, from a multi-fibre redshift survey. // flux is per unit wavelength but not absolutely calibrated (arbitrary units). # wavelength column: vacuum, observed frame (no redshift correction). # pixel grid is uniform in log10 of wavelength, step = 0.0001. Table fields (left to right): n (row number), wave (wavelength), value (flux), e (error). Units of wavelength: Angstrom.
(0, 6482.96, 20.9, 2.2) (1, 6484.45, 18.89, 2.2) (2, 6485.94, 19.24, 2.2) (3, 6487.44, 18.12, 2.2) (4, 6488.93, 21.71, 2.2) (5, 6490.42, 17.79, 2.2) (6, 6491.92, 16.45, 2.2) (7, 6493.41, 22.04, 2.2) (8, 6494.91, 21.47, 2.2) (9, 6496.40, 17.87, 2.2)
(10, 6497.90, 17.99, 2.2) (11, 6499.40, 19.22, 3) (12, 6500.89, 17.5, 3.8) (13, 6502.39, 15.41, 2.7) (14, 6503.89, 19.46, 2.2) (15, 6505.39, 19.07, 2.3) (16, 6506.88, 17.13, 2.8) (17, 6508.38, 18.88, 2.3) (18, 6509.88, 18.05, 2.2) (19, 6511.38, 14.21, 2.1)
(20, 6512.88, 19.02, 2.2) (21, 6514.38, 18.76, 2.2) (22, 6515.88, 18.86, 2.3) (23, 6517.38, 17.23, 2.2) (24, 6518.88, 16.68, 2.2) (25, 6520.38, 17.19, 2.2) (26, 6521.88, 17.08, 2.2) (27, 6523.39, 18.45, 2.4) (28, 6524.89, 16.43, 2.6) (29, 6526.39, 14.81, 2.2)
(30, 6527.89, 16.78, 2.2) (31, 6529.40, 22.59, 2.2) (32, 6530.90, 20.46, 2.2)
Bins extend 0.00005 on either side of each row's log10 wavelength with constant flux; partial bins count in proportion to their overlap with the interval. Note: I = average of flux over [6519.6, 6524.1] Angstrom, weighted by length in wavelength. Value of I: 17.5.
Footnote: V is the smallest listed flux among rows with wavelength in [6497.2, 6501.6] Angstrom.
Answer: 17.5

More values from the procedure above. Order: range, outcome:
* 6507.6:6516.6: 14.21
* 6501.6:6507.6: 15.41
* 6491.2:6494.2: 16.45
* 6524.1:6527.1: 14.81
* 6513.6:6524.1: 16.68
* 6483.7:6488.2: 18.12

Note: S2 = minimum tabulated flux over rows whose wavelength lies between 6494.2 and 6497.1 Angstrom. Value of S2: 17.87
